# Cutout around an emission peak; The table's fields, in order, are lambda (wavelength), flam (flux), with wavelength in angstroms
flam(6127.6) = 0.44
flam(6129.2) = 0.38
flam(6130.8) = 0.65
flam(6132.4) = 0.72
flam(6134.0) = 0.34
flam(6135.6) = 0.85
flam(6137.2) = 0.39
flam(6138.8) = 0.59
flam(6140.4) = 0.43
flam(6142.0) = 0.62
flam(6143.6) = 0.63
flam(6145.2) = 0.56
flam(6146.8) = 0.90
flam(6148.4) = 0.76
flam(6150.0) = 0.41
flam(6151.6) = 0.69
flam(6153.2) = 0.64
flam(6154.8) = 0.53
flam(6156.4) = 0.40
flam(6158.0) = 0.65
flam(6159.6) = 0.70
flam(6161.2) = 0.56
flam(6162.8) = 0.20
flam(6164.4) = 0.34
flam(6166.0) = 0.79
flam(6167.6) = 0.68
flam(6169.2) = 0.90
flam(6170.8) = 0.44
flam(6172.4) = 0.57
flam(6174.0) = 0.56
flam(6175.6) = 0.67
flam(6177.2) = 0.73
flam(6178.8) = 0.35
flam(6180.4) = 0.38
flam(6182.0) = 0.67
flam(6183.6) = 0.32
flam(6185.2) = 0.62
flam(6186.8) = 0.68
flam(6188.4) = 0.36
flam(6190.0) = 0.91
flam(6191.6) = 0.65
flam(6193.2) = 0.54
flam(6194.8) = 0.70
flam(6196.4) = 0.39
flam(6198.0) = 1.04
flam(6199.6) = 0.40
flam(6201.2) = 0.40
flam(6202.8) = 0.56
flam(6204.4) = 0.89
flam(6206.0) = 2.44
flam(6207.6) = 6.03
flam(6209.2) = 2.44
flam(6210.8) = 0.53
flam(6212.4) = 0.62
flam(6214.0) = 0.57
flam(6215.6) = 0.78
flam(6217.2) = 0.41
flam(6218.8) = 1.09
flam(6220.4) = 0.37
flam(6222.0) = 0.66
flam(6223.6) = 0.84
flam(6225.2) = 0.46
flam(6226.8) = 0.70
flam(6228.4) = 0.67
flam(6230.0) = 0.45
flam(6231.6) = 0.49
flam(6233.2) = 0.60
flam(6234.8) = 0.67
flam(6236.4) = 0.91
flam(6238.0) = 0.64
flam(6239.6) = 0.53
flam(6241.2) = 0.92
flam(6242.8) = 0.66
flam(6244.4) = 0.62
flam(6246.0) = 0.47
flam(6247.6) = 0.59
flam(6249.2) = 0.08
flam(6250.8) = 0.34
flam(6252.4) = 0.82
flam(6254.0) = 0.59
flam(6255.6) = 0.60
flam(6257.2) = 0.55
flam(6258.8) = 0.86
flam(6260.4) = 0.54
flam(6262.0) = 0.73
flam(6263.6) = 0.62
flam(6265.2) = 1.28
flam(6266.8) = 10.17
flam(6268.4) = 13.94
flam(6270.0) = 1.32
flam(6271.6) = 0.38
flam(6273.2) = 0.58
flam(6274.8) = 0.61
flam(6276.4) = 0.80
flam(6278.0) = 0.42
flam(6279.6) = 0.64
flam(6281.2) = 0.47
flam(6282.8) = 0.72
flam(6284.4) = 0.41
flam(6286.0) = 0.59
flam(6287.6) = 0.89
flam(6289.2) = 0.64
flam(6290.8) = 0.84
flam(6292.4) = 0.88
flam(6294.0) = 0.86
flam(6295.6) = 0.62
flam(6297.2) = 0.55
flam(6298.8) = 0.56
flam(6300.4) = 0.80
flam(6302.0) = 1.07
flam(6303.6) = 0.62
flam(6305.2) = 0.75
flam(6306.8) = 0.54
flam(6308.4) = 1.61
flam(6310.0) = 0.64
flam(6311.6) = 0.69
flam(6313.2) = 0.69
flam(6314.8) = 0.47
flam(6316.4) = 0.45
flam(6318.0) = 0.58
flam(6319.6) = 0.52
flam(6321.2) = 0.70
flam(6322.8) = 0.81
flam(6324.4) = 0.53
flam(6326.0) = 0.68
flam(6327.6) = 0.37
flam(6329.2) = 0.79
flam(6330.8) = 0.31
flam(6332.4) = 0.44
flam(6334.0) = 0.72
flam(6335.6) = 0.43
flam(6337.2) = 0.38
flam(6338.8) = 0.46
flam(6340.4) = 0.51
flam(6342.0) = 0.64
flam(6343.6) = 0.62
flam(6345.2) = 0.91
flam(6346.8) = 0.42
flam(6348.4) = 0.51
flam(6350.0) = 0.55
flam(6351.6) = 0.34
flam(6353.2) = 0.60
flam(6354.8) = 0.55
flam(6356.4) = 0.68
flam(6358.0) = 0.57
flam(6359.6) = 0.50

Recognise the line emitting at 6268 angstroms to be [O III]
